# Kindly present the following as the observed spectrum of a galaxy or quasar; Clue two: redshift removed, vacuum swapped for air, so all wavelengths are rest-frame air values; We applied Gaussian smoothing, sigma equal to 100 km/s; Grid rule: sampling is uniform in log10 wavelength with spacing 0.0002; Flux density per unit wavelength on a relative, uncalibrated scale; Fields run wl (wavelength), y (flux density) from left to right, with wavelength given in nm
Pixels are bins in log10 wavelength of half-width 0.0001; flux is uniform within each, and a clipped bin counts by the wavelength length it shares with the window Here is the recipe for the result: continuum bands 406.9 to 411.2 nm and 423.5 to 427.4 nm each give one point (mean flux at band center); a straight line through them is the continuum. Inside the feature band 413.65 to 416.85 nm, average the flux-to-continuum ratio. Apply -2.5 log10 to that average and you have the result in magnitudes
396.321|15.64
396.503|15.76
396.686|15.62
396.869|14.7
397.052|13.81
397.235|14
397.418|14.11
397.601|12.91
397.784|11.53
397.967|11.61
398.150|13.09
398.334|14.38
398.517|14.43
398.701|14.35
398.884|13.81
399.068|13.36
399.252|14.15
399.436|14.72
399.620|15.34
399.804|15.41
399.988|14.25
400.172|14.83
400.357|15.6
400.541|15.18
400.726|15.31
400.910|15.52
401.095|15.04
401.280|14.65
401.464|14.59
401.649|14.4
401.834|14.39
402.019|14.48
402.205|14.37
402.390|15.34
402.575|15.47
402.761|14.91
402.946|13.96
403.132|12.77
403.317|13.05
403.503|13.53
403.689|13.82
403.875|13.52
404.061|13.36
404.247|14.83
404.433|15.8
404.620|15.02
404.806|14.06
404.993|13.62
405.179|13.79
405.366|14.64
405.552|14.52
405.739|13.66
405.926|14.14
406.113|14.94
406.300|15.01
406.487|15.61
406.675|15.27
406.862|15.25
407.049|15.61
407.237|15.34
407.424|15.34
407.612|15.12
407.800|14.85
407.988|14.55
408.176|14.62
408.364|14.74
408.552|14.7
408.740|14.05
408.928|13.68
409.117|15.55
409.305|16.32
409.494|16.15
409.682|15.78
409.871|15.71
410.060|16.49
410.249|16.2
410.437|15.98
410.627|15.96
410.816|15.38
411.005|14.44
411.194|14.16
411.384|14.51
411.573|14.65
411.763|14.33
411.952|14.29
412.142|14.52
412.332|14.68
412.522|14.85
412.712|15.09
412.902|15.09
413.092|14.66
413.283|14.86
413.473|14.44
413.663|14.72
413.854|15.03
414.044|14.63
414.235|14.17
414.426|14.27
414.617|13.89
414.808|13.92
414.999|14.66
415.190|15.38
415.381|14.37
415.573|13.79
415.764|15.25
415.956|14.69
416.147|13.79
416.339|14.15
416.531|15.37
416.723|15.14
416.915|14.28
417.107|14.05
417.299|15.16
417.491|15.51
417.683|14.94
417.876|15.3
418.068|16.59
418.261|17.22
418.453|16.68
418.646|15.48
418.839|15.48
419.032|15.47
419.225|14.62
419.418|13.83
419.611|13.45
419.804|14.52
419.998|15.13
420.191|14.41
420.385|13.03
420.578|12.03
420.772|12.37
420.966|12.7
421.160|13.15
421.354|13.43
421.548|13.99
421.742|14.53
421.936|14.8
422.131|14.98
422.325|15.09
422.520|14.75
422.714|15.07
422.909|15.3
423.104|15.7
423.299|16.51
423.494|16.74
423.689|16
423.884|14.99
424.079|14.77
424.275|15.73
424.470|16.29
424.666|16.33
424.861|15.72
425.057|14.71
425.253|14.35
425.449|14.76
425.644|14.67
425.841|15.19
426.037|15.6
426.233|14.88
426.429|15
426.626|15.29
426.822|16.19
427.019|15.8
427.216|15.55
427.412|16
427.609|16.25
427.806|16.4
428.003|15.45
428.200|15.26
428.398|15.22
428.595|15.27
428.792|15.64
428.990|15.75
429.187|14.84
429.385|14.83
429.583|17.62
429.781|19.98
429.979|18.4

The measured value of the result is 0.06 mag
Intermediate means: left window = 15.3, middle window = 14.5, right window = 15.4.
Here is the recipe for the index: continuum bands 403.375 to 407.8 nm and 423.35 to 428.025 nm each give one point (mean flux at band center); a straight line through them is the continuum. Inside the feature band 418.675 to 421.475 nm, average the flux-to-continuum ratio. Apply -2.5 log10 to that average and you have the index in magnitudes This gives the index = 0.10 mag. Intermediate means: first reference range 14.6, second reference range 15.5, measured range 13.9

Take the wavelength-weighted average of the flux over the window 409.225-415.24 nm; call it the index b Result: 15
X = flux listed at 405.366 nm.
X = 14.64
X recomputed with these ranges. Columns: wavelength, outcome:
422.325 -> 15.09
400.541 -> 15.18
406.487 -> 15.61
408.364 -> 14.74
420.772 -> 12.37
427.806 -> 16.4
